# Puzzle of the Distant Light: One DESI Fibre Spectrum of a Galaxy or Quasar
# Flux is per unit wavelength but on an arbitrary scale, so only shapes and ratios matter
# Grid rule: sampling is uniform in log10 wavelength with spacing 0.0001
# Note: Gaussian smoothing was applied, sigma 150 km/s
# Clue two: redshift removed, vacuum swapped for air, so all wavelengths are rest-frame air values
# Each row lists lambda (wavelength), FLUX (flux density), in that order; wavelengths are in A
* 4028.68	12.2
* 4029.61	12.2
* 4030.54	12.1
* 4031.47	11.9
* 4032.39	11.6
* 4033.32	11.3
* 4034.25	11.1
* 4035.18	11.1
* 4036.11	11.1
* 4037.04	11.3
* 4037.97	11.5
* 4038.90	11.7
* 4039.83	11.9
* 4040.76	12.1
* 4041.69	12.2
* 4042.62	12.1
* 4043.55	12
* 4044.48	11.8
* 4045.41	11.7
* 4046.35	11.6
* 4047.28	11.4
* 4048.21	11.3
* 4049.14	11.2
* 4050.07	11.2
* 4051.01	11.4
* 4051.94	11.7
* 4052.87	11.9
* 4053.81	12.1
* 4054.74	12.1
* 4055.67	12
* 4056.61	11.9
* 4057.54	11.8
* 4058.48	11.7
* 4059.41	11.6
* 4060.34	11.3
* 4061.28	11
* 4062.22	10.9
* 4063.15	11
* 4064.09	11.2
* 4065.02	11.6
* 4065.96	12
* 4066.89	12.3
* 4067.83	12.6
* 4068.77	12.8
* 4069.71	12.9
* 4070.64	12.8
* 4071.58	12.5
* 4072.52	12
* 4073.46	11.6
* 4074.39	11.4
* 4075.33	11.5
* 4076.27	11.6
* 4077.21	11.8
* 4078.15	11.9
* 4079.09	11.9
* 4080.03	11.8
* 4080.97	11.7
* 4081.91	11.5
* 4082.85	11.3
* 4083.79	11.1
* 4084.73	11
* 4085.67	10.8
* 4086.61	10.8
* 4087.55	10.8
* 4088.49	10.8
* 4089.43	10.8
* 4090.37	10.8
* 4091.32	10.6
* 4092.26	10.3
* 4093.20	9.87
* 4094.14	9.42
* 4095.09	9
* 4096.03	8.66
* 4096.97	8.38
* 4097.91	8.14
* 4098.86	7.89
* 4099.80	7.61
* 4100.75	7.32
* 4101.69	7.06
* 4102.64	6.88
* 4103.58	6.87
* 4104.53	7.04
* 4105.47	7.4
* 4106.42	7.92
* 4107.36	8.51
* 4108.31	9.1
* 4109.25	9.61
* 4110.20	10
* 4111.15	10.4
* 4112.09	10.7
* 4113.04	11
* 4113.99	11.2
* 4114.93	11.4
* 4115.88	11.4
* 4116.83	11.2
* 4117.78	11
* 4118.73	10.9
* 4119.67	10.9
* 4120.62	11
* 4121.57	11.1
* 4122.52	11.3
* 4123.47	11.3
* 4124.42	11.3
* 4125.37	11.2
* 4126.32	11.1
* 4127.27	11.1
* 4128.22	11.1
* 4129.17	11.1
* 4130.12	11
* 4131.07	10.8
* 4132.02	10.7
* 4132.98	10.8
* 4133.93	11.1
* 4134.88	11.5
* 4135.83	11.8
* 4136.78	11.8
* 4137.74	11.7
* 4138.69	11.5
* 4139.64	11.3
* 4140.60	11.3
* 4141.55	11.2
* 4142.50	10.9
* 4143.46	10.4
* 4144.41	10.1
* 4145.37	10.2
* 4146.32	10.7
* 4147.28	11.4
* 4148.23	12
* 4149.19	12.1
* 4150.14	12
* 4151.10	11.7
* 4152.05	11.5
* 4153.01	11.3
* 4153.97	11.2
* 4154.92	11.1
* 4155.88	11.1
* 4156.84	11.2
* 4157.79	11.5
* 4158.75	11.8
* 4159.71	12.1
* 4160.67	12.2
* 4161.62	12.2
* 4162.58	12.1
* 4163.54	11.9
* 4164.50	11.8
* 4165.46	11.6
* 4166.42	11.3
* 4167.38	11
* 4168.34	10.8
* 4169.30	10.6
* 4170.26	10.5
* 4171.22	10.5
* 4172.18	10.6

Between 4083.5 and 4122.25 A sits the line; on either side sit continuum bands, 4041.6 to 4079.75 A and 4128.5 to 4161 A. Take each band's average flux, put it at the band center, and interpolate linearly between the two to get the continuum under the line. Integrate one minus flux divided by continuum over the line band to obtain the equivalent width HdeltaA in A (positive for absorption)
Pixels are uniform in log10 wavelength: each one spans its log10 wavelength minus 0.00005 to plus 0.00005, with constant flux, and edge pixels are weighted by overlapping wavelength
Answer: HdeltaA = 6.2 A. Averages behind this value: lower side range 11.8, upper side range 11.3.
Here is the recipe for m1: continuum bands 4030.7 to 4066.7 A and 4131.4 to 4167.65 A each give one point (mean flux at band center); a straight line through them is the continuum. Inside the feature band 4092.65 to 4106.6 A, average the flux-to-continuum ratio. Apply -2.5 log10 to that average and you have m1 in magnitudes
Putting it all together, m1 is 0.40 mag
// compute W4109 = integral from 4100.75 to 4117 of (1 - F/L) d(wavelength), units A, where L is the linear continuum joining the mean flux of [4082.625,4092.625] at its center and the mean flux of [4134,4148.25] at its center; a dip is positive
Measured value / 2.6 A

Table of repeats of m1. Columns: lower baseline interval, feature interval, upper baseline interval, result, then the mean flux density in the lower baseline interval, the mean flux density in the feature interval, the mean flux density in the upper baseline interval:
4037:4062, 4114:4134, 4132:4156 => 0.02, 11.7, 11.1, 11.3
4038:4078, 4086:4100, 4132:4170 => 0.20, 11.8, 9.64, 11.4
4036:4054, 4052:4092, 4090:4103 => -0.15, 11.7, 11.6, 8.7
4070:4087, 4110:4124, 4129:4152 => 0.04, 11.6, 11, 11.2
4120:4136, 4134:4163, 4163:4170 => -0.02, 11.1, 11.4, 11.3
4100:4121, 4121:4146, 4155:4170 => -0.07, 9.46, 11.1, 11.5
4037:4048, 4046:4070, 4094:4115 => -0.07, 11.8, 11.7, 8.7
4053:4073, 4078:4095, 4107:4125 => 0.05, 11.9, 10.9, 10.7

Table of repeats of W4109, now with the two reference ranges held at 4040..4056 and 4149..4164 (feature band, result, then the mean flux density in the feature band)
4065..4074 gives -0.5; 12.3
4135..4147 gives 0.6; 11.1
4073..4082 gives 0.0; 11.7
